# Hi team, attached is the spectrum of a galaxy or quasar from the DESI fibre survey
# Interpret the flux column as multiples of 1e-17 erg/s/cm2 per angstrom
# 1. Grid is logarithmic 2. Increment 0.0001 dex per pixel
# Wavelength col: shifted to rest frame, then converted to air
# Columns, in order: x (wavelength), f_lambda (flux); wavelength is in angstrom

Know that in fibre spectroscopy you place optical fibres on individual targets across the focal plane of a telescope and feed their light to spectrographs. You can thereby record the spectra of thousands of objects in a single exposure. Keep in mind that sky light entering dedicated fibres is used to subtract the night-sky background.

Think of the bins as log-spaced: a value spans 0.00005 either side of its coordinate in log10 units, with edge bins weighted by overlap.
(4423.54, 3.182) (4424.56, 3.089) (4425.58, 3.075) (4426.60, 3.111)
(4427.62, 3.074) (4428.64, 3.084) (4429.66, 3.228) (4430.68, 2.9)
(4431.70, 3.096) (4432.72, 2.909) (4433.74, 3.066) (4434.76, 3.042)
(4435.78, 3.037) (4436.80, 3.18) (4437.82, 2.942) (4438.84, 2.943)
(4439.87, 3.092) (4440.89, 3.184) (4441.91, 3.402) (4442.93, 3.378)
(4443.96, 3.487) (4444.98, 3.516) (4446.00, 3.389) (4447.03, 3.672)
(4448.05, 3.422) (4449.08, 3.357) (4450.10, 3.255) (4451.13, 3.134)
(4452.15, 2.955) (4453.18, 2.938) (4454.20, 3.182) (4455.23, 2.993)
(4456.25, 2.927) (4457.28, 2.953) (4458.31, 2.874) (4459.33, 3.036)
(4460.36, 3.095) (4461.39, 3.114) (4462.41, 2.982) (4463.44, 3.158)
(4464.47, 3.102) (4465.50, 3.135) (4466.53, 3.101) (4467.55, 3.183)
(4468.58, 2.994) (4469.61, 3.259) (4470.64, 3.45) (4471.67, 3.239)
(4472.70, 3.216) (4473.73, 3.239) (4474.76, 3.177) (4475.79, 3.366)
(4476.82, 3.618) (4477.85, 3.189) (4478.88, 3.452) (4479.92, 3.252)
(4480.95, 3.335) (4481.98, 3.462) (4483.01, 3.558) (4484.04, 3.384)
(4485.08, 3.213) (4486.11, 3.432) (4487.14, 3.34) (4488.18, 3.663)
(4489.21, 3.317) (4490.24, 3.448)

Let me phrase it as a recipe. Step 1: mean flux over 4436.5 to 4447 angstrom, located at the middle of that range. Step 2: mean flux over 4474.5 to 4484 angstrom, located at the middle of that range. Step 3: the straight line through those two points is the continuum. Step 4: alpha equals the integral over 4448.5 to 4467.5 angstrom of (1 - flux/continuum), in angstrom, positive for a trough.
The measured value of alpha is 1.4 angstrom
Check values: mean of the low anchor 3.27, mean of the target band 3.08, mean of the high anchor 3.39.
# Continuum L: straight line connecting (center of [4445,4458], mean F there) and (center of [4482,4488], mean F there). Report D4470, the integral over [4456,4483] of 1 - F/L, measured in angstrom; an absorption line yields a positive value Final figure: 0.88 angstrom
